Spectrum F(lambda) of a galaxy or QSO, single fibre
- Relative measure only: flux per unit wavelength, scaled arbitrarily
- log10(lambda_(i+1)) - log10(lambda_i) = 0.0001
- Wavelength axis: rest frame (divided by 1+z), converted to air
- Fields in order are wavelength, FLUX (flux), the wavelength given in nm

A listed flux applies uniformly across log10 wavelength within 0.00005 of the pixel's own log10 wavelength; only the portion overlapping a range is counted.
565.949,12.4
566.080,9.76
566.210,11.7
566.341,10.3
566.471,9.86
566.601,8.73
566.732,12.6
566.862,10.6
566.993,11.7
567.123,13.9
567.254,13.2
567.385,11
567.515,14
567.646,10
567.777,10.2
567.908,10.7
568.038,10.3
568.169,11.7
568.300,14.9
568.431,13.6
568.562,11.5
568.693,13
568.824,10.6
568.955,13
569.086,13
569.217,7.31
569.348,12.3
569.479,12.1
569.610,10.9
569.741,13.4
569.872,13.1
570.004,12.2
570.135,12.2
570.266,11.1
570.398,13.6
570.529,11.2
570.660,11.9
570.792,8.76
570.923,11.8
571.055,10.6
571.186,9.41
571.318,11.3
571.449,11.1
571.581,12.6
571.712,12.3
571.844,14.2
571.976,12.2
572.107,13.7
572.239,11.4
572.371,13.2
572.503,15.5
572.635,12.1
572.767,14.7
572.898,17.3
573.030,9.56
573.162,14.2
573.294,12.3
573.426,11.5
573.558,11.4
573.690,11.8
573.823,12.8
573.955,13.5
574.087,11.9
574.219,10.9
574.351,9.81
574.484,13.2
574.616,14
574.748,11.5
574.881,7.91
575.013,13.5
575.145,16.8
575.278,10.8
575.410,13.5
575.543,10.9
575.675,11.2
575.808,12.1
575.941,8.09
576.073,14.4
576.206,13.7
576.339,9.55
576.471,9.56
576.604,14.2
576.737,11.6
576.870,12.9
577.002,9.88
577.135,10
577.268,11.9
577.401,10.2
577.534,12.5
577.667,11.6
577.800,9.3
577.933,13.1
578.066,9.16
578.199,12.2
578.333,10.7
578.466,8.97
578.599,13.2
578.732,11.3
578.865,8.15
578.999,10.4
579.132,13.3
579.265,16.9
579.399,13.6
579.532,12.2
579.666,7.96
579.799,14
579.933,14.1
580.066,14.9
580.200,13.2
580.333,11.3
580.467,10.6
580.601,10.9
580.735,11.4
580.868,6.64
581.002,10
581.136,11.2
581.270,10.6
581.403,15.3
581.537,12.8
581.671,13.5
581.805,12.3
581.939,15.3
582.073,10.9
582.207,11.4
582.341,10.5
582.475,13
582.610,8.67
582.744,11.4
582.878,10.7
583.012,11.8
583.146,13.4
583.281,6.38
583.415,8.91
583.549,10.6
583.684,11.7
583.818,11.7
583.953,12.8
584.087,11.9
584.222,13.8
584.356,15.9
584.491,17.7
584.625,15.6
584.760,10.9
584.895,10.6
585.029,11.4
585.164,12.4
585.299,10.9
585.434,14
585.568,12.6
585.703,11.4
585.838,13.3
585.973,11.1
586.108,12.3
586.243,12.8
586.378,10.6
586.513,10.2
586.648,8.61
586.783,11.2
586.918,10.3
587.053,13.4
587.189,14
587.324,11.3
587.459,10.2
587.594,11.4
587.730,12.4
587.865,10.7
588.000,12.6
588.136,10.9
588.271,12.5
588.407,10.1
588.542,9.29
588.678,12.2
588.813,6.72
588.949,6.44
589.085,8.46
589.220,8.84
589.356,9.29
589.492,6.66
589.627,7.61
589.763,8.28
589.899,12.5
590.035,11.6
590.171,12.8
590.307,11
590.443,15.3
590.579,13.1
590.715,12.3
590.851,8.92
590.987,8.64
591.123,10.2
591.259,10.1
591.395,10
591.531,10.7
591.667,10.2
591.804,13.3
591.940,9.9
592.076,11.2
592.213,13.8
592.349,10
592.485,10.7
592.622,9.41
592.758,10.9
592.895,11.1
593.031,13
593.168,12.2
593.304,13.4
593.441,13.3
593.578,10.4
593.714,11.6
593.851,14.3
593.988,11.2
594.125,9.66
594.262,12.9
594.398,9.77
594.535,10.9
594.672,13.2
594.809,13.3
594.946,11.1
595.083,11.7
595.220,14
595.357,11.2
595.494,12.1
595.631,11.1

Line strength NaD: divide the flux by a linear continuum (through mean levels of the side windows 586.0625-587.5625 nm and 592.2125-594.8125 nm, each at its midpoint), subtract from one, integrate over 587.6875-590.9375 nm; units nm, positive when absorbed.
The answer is 0.30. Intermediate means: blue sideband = 11.3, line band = 10.4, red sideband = 11.7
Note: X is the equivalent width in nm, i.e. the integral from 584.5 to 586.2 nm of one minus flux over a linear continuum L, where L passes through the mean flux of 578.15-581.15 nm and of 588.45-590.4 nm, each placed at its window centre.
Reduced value -0.332 nm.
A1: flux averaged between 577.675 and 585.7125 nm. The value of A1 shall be 11.9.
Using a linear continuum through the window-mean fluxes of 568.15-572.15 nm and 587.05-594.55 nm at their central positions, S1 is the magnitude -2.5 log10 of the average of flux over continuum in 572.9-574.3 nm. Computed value -0.04 mag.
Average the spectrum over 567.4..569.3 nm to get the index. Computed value 11.7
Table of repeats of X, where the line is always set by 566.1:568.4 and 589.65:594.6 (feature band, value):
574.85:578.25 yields -0.05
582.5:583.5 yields 0.09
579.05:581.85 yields -0.20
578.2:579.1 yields 0.06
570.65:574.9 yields -0.27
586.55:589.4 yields 0.21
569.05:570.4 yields -0.04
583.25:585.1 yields -0.14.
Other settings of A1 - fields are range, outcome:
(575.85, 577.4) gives 11.4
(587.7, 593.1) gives 10.6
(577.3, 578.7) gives 11.1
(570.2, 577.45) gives 12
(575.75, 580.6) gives 11.7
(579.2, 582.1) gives 12.3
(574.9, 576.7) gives 12.1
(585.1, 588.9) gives 11.4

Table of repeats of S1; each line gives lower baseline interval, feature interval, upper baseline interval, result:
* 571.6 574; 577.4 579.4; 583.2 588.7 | 0.09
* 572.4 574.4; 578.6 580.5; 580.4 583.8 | -0.07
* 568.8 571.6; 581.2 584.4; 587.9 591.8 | -0.11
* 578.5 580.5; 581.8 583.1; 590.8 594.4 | 0.04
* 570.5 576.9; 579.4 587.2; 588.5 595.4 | -0.03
